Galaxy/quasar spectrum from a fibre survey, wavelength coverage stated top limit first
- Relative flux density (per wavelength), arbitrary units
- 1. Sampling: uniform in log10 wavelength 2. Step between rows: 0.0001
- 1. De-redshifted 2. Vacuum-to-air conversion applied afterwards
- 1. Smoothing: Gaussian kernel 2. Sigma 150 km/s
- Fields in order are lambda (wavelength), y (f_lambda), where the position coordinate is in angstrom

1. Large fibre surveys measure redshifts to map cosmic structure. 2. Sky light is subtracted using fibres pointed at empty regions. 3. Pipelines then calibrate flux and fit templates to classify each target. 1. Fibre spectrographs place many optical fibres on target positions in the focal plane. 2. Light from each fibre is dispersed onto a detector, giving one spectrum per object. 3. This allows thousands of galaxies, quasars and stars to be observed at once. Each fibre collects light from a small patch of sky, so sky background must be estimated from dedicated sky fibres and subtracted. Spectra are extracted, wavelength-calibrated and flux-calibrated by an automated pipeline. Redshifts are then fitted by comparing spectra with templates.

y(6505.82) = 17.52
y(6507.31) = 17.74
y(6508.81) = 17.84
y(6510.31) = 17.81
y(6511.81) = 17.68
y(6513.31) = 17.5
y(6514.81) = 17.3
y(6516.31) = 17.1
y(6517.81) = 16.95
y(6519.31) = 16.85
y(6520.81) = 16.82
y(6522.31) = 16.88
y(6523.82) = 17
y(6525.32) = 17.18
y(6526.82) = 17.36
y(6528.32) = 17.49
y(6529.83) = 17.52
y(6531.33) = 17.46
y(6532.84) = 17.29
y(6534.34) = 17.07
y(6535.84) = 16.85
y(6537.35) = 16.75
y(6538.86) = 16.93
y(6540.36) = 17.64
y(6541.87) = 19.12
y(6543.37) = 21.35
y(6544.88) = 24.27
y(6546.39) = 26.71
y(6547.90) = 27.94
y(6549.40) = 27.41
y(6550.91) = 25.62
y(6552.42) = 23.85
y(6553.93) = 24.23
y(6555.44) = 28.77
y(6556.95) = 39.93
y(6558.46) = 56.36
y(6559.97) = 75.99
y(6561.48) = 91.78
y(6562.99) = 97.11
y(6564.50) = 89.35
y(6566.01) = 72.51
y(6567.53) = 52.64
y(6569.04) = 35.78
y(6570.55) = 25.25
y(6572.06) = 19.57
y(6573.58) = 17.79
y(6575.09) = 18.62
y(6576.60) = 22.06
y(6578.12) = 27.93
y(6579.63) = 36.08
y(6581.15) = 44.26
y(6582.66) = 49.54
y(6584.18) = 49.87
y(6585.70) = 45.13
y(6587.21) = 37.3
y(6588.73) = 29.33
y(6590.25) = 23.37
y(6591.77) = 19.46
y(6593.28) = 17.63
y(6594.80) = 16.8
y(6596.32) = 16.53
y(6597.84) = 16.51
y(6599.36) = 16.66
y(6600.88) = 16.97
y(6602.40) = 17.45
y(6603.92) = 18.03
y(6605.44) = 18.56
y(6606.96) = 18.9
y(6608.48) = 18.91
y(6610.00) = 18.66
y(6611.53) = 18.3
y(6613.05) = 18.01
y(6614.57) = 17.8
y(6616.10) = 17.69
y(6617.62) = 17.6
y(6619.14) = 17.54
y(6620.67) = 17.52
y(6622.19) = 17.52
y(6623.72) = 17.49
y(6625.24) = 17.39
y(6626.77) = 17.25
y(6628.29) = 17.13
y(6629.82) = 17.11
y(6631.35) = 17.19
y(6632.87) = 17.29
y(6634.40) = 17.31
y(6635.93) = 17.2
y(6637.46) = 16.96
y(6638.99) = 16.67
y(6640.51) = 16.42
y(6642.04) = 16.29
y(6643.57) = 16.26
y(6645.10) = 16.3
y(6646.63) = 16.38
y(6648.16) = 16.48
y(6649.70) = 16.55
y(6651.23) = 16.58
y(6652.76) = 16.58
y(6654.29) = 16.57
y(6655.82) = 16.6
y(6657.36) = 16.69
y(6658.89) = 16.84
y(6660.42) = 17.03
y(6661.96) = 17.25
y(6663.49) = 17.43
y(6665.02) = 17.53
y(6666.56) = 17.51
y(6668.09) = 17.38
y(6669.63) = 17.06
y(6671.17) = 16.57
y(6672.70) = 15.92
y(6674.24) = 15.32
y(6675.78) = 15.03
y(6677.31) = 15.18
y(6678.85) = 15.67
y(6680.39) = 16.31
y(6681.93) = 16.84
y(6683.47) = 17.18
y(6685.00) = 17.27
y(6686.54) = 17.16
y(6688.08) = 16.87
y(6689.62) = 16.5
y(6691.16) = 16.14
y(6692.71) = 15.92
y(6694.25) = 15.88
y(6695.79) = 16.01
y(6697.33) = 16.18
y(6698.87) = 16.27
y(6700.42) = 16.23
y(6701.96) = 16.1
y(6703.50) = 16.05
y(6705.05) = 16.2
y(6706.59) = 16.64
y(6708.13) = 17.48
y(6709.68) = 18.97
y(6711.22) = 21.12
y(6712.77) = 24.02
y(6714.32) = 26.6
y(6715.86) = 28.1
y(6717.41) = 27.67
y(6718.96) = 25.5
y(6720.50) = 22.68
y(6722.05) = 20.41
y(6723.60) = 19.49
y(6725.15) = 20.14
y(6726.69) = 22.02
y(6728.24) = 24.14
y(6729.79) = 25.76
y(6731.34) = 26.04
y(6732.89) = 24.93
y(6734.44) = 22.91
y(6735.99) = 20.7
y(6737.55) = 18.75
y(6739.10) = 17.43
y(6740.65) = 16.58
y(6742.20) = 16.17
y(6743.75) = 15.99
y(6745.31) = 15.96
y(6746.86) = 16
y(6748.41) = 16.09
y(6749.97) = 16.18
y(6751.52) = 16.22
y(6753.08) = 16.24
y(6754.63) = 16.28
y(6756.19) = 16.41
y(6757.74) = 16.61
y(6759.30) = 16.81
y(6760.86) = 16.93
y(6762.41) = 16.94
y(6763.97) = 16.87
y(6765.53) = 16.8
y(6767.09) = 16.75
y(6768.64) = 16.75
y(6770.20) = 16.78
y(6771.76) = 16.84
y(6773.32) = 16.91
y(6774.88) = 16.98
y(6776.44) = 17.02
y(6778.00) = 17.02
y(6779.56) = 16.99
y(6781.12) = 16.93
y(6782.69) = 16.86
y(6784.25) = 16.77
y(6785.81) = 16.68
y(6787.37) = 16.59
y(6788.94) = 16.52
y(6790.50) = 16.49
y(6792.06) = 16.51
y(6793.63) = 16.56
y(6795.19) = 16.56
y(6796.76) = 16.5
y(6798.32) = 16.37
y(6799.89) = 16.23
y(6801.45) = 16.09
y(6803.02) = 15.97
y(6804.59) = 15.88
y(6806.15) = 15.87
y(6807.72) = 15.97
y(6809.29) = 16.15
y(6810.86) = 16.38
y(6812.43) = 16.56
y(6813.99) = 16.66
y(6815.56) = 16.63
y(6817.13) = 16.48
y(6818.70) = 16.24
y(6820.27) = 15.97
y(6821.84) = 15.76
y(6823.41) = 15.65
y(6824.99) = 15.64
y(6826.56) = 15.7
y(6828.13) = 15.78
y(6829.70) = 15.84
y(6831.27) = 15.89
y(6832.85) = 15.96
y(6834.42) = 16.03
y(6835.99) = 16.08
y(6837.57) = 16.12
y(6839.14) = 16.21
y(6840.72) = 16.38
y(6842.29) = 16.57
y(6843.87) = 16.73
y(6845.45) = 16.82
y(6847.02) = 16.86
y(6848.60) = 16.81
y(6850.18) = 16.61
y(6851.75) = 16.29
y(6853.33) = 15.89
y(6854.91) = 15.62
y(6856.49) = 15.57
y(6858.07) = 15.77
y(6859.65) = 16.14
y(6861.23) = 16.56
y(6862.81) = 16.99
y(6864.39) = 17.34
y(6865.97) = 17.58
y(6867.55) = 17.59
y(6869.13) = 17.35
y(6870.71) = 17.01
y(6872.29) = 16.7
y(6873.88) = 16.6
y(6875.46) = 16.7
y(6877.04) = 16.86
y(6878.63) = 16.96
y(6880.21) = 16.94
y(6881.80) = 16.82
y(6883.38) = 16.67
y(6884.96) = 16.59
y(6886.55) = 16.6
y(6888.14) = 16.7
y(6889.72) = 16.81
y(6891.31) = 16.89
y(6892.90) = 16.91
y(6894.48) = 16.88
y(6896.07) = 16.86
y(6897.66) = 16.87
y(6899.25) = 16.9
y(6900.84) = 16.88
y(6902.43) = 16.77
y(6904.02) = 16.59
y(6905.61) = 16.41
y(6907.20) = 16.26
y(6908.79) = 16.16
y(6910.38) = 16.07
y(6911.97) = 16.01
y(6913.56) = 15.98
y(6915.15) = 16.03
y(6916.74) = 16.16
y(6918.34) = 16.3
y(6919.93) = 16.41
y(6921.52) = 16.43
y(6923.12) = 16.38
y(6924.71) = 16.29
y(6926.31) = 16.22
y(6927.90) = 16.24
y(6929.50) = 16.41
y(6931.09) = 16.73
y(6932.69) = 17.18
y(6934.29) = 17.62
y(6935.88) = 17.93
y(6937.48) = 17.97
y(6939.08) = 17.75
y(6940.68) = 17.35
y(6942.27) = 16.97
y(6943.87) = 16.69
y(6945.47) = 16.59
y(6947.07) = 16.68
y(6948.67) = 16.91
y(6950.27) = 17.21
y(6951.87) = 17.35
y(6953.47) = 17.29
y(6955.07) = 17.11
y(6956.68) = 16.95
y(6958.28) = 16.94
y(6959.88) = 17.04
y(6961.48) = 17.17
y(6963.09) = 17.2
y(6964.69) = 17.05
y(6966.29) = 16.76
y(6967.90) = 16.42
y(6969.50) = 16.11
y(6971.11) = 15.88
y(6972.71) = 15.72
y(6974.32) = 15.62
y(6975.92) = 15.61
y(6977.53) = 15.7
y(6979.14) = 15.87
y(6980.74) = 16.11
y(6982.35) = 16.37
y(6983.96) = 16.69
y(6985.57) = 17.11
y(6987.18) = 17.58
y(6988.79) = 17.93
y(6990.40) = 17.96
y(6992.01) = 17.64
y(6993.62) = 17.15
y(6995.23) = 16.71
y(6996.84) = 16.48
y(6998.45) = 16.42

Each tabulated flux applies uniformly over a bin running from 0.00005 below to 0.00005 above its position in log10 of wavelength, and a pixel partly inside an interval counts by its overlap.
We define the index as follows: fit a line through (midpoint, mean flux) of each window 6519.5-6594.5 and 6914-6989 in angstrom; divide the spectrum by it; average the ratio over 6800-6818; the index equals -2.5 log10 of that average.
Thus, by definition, 0.34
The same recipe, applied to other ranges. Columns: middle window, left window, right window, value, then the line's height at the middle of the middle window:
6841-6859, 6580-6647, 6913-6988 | 0.11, 18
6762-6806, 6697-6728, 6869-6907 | 0.14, 19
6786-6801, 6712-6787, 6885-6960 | 0.12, 18.5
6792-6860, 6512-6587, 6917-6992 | 0.30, 21.4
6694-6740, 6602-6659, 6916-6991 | -0.21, 17.1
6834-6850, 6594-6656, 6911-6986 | 0.02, 16.8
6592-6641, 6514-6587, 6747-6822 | 0.49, 27.5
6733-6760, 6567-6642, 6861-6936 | 0.14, 19.7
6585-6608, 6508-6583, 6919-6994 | 0.29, 28.3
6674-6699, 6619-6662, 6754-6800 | 0.04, 16.8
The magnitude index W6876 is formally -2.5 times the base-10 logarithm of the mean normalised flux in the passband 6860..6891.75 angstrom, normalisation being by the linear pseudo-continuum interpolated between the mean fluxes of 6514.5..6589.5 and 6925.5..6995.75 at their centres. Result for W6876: 0.18 mag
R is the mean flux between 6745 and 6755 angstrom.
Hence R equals 16.1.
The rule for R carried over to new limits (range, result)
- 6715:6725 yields 23.8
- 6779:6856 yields 16.3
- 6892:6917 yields 16.5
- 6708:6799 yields 18.7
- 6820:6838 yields 15.9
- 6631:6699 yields 16.6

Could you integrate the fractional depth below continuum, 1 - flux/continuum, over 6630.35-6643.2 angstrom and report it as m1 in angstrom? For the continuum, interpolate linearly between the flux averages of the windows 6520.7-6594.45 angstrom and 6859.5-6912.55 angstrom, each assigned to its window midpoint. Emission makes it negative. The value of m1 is 5.3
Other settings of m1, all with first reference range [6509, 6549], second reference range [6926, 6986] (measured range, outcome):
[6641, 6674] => 2.37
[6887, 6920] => 0.89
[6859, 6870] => 0.03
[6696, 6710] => 0.98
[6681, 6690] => 0.46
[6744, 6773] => 1.76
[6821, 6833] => 1.06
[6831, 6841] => 0.68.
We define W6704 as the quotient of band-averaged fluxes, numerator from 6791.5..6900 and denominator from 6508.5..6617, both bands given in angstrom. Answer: 0.6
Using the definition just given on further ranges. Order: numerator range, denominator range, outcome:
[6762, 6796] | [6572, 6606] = 0.64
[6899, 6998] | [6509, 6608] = 0.58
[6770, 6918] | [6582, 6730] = 0.86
